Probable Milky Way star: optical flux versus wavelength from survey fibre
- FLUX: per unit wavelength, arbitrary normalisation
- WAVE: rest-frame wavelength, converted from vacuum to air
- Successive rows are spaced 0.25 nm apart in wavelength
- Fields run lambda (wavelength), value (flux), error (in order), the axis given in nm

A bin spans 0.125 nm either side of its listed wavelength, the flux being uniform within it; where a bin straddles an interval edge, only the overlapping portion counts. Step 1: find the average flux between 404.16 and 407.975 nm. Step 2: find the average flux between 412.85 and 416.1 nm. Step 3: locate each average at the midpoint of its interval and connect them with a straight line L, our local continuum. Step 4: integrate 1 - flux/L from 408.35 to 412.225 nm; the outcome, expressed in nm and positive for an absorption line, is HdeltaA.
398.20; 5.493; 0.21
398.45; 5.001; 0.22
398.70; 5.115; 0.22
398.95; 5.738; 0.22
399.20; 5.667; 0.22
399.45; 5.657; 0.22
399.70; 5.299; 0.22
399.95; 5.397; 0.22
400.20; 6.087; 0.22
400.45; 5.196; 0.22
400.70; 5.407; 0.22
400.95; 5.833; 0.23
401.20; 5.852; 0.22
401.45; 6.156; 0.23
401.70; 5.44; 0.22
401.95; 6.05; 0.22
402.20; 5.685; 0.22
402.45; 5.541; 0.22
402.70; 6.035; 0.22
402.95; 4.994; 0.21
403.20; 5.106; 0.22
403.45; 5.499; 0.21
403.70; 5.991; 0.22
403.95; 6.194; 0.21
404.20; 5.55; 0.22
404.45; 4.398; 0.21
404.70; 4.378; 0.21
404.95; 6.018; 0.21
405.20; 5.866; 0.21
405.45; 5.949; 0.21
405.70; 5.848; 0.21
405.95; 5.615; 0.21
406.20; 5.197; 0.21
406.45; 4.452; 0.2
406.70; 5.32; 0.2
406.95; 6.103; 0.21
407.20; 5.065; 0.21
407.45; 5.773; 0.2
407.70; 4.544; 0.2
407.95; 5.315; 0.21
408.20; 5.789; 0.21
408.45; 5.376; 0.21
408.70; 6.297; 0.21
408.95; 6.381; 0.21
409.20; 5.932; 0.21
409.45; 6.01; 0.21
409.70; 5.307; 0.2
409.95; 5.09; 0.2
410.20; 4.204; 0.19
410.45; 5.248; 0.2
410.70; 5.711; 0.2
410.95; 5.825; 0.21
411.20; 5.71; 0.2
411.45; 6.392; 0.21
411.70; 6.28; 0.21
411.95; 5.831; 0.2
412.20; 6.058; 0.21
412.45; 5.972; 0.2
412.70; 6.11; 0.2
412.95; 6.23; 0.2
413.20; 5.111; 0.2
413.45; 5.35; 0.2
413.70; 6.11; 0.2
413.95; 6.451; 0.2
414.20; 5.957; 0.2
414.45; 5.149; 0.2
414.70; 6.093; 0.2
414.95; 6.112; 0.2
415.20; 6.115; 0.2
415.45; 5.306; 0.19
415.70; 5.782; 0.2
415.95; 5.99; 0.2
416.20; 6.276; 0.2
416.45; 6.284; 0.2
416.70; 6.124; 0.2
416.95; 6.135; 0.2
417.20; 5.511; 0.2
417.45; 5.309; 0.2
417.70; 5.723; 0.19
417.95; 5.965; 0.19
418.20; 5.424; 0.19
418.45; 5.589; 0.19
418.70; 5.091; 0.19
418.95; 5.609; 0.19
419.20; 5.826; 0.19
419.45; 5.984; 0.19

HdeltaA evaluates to -0.10 nm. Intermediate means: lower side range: 5.33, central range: 5.72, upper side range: 5.83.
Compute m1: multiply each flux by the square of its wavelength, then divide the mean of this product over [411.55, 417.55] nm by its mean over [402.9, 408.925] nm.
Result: 1.1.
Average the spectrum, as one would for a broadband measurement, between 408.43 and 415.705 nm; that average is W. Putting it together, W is 5.79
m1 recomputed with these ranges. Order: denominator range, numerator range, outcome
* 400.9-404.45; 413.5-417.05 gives 1.12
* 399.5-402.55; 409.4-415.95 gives 1.08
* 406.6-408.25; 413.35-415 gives 1.13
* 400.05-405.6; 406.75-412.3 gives 1.04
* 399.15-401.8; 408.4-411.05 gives 1.04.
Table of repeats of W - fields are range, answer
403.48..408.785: 5.47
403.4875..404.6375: 5.47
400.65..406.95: 5.55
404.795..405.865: 5.87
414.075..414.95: 5.79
